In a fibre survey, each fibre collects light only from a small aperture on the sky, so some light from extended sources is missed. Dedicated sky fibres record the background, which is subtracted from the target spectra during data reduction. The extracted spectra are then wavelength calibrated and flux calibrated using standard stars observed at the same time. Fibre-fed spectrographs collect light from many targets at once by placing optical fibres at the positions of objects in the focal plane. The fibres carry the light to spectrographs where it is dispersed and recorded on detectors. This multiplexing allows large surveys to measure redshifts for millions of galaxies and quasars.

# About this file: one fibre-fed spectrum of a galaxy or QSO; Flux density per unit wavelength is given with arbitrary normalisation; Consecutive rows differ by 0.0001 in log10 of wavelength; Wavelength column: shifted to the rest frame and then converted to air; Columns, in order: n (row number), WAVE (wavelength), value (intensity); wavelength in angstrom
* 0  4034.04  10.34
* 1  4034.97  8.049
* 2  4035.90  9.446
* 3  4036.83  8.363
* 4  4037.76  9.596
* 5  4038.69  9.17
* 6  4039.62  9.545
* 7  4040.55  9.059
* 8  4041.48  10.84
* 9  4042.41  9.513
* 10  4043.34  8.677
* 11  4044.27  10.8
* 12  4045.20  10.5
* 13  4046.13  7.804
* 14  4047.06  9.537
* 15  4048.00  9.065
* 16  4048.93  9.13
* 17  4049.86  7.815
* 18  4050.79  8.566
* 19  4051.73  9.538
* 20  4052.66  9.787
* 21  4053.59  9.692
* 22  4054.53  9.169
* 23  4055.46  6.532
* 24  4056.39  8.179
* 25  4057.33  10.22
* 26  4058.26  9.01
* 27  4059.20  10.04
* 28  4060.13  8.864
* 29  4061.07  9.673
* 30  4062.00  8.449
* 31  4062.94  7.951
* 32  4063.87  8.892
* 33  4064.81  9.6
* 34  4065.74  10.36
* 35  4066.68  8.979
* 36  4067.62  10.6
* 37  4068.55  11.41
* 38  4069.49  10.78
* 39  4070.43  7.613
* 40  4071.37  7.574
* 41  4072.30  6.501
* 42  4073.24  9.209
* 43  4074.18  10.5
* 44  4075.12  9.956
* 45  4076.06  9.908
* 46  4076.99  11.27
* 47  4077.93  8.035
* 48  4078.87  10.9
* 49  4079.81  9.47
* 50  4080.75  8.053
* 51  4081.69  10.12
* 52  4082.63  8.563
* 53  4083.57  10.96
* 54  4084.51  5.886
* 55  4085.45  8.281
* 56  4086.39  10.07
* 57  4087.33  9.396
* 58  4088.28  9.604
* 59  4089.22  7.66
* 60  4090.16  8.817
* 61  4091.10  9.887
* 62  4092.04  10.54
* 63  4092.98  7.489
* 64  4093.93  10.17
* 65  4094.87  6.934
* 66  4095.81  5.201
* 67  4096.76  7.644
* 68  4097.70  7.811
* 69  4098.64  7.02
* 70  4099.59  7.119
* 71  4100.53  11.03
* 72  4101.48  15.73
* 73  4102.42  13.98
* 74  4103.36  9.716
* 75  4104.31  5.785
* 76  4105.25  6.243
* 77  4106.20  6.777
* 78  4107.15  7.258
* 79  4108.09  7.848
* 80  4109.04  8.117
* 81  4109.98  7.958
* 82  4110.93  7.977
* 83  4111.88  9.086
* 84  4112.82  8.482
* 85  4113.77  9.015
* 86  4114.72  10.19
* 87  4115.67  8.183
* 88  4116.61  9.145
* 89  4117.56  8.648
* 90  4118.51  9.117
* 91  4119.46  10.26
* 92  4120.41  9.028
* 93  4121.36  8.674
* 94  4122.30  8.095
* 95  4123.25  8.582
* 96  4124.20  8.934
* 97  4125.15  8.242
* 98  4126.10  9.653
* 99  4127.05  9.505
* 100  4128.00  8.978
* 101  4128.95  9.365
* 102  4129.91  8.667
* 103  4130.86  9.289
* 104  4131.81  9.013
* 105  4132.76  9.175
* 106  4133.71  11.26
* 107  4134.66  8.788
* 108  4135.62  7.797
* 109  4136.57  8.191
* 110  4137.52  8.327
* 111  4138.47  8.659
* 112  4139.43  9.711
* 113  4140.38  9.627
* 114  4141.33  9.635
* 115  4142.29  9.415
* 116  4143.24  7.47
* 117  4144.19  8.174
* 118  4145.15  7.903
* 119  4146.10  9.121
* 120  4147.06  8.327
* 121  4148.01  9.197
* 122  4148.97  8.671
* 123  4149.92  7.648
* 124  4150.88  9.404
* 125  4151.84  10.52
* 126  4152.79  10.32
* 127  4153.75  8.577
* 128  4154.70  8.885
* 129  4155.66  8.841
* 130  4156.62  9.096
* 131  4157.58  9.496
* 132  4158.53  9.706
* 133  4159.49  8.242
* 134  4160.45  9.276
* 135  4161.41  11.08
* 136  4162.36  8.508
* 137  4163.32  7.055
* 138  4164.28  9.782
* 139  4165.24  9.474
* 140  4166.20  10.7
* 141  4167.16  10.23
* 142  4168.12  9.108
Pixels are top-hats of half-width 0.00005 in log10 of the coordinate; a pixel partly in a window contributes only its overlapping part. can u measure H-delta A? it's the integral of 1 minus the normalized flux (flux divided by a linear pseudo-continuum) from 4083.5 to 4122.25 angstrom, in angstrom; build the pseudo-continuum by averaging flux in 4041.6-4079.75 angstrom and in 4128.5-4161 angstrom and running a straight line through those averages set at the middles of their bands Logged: 1.8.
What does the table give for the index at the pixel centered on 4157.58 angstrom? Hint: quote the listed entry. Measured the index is 9.496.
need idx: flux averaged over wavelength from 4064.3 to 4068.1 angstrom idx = 9.89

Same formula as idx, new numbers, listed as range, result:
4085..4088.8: 9.31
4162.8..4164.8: 8.43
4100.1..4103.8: 12.7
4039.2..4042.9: 9.74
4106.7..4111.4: 7.84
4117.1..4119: 8.88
